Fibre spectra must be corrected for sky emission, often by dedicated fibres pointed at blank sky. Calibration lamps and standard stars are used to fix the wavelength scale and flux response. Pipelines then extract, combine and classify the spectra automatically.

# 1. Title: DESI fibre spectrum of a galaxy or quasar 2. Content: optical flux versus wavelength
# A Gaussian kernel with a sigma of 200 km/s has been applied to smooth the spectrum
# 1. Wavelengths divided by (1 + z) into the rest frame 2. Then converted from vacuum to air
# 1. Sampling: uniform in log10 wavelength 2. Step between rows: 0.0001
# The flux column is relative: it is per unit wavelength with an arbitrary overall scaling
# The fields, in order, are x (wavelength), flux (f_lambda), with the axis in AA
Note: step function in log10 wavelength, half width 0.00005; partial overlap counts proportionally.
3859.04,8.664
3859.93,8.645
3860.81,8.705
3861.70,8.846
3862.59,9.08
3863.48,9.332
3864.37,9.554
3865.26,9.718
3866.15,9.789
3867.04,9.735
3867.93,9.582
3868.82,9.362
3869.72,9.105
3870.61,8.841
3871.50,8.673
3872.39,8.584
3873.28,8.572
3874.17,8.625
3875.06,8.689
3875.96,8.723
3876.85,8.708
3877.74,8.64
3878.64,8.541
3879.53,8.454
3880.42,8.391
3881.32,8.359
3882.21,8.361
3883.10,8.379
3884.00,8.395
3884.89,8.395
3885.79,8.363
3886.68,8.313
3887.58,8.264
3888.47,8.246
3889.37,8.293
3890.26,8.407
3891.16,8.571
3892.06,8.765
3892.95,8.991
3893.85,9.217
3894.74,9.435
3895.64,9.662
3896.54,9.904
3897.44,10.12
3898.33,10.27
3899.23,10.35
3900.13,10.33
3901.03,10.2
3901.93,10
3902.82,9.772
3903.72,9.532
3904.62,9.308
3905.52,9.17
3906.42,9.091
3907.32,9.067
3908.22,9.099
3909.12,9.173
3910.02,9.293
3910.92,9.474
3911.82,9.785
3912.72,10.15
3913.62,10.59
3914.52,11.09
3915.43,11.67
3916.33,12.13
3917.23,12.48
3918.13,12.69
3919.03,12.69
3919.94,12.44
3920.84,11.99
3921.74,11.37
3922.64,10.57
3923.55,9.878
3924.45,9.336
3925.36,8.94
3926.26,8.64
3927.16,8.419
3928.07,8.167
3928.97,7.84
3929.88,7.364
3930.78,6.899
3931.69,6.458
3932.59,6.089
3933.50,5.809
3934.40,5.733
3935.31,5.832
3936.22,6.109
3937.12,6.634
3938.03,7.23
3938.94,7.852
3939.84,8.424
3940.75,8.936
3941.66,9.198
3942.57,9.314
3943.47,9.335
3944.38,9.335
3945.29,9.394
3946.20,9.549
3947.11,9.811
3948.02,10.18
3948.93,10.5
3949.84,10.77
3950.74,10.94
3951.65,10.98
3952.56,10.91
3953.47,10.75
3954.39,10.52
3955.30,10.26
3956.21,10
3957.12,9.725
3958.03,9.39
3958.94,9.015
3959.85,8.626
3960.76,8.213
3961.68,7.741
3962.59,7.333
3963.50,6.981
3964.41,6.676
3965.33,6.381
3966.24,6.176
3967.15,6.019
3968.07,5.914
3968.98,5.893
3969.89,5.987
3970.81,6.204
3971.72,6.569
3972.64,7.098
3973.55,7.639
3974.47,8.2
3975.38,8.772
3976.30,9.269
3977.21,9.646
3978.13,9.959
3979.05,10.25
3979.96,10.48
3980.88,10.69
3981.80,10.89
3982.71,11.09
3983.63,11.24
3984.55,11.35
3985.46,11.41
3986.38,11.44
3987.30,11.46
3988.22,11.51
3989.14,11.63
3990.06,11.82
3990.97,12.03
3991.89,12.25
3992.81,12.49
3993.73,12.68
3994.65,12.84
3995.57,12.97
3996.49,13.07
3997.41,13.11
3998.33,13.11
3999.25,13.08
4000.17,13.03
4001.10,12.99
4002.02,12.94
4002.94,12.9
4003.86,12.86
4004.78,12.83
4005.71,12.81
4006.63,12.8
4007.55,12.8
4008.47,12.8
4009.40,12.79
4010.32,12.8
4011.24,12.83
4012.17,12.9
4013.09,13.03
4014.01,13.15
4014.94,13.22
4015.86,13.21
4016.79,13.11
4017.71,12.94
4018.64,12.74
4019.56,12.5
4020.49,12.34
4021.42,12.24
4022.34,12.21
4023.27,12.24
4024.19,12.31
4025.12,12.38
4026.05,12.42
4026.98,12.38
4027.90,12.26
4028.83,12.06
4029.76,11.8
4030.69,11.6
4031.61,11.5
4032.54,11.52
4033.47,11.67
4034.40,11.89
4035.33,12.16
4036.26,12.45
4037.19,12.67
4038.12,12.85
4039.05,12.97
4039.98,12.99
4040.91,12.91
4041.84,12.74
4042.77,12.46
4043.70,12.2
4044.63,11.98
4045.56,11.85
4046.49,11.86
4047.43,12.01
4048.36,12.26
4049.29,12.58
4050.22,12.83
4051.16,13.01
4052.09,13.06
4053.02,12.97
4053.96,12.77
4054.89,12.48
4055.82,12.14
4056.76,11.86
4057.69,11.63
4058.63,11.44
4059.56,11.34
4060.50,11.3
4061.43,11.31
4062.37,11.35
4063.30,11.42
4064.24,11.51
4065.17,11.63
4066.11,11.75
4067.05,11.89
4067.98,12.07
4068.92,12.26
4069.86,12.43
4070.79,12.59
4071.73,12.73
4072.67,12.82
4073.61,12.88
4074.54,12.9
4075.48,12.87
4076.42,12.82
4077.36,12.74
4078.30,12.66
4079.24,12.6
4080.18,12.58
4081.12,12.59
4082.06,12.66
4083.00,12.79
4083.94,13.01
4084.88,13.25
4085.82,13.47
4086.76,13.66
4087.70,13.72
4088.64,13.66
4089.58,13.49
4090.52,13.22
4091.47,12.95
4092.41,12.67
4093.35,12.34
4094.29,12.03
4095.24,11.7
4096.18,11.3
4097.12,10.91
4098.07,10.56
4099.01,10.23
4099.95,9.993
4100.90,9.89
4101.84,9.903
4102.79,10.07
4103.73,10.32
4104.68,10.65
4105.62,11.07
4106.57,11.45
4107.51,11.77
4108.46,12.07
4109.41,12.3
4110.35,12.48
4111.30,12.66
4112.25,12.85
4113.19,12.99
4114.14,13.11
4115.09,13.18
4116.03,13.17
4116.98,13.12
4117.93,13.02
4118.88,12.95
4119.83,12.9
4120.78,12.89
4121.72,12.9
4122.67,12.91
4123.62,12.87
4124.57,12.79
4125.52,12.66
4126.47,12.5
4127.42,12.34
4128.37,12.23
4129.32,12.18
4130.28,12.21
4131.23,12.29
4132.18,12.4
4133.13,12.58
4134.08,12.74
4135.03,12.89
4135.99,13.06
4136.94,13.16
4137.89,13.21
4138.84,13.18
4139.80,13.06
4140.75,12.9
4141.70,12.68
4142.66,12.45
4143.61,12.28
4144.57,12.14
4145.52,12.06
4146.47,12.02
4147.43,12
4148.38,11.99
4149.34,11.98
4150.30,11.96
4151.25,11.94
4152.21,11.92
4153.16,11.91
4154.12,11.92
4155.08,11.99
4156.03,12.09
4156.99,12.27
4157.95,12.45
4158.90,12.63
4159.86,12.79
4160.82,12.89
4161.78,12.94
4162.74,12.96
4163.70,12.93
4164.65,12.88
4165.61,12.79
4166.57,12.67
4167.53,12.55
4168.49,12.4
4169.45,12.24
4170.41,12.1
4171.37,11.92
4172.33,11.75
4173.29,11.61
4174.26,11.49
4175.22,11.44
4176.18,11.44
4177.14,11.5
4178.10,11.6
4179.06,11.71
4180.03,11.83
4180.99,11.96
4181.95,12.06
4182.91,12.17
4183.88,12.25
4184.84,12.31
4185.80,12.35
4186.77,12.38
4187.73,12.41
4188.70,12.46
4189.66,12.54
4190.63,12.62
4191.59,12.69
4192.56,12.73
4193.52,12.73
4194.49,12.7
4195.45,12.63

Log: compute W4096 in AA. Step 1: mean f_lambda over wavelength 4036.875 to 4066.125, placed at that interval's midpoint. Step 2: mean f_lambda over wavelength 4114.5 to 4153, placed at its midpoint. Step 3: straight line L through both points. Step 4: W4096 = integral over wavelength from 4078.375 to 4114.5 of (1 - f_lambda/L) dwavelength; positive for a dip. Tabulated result 1.0 AA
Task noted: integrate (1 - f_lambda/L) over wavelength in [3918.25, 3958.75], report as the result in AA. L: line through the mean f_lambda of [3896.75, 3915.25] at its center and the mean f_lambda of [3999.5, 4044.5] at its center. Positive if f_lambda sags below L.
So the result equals 5.57 AA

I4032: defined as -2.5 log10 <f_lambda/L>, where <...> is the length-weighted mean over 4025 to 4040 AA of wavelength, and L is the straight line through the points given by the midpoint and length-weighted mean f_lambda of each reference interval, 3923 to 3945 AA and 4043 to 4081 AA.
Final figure -0.09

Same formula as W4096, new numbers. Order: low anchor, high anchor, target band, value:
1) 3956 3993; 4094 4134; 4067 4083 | -2.01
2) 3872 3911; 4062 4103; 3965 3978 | 3.96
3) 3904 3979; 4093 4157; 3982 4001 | -4.64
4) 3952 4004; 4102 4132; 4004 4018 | -3.10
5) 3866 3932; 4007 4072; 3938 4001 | 6.24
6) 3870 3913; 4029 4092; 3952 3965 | 1.71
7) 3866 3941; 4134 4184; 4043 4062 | -2.08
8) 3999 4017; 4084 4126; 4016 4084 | 1.73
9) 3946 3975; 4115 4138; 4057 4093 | -3.34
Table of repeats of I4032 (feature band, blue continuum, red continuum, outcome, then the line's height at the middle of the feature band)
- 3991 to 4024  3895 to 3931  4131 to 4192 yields -0.18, 10.9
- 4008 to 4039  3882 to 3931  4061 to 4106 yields -0.11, 11.2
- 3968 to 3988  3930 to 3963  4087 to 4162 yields 0.01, 9.34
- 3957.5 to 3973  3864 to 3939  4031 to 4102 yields 0.41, 10.3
